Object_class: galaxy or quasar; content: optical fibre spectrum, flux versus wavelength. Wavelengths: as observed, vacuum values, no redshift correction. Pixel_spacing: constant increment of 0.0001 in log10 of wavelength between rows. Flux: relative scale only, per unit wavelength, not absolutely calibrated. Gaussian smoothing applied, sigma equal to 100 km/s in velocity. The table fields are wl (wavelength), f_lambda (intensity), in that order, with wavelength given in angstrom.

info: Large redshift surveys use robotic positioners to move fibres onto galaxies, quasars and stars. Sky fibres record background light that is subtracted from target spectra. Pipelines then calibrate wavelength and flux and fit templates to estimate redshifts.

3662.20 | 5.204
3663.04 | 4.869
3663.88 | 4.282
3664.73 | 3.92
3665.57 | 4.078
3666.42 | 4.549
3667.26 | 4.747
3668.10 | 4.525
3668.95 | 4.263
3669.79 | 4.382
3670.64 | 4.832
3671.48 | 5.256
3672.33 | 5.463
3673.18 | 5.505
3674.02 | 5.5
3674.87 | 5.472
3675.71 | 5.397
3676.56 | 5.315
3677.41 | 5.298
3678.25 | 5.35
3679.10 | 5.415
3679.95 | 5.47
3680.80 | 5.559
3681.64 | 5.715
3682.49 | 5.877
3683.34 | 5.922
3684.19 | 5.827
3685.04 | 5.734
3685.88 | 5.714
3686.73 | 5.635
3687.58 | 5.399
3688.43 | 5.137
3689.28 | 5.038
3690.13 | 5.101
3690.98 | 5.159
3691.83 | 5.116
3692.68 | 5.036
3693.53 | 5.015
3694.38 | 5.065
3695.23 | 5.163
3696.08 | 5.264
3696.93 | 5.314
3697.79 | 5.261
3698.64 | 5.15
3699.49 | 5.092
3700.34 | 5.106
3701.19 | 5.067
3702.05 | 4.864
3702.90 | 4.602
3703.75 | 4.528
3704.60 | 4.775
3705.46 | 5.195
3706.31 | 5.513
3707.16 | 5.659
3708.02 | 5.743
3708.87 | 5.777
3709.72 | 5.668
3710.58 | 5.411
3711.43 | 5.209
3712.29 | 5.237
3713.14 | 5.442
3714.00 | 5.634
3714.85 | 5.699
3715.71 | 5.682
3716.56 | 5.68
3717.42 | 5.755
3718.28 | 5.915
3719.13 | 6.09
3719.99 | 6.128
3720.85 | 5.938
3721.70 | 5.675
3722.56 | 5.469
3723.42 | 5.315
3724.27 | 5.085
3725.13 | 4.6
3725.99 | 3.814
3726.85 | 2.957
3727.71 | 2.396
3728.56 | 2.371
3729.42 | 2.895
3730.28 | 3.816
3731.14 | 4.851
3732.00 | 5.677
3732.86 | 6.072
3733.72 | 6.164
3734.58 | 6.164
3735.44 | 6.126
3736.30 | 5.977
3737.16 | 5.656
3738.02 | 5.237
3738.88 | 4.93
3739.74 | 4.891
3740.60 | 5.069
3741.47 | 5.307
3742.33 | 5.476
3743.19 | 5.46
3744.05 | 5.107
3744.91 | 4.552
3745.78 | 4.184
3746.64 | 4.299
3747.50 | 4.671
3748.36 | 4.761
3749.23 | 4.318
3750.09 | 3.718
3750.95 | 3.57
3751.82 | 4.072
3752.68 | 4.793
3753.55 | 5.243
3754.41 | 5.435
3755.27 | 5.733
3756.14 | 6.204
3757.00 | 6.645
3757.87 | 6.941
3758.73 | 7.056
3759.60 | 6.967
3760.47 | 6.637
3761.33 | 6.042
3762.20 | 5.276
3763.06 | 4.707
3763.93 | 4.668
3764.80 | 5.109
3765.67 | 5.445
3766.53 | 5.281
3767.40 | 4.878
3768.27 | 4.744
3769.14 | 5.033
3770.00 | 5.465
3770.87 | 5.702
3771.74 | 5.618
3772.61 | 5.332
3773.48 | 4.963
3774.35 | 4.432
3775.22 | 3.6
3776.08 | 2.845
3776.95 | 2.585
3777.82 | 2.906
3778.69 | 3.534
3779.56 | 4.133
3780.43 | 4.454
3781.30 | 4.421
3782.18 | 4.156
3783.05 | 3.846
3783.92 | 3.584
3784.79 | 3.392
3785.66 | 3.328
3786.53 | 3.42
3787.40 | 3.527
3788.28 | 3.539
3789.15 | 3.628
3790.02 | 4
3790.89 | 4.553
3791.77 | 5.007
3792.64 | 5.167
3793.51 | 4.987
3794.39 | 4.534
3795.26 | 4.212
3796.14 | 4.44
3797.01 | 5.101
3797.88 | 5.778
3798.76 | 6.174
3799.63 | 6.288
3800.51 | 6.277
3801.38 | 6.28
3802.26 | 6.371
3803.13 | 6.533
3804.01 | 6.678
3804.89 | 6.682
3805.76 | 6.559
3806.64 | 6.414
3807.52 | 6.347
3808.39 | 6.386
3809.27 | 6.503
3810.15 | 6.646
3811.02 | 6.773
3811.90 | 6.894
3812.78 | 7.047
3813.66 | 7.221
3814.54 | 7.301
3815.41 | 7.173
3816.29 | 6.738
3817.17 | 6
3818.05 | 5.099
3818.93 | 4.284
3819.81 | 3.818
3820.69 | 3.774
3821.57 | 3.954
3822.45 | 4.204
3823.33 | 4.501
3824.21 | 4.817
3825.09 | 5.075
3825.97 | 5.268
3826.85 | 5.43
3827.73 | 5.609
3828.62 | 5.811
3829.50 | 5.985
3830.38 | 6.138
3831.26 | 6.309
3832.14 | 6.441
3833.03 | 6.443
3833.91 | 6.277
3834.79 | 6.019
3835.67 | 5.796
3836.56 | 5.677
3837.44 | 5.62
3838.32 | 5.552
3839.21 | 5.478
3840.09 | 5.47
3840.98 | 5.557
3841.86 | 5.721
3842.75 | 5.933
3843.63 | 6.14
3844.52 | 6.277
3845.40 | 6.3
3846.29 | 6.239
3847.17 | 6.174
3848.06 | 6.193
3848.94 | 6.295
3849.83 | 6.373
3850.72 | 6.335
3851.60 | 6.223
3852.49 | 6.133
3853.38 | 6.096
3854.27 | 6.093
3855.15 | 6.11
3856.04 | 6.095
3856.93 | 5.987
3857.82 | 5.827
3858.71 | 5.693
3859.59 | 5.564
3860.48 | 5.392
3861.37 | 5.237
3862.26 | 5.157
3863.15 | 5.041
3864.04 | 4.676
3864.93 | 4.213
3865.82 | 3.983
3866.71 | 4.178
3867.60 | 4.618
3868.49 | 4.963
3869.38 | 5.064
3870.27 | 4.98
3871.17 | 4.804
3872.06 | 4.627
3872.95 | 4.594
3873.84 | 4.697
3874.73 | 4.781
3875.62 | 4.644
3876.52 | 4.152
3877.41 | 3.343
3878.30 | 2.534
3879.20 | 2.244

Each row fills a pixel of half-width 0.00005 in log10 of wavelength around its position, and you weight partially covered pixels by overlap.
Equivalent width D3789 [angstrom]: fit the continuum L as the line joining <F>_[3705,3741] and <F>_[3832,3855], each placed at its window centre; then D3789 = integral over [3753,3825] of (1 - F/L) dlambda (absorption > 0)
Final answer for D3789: 5.6 angstrom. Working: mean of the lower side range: 5.2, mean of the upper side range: 6.03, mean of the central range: 5.22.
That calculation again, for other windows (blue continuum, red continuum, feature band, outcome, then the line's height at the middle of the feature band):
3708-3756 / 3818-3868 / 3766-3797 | 5.79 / 5.26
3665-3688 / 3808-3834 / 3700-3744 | 2.06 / 5.43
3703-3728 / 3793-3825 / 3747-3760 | 0.33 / 5.47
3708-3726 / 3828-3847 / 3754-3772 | 0.00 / 5.7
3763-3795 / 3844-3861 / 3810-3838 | -1.88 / 5.4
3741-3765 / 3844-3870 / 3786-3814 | -1.03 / 5.41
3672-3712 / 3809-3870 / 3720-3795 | 9.75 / 5.49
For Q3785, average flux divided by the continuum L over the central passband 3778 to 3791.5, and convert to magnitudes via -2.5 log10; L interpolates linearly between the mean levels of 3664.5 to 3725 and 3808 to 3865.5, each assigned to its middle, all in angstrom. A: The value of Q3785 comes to 0.41 mag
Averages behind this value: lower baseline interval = 5.3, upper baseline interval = 5.79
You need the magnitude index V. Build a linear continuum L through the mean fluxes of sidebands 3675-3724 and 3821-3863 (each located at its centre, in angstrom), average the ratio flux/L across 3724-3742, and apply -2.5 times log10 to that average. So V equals 0.15 mag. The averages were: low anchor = 5.41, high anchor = 5.76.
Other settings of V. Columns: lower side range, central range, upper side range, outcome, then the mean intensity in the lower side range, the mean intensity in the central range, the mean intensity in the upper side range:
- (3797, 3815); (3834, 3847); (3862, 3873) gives -0.073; 6.52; 5.86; 4.68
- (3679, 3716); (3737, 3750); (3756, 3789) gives 0.018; 5.34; 4.88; 4.72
